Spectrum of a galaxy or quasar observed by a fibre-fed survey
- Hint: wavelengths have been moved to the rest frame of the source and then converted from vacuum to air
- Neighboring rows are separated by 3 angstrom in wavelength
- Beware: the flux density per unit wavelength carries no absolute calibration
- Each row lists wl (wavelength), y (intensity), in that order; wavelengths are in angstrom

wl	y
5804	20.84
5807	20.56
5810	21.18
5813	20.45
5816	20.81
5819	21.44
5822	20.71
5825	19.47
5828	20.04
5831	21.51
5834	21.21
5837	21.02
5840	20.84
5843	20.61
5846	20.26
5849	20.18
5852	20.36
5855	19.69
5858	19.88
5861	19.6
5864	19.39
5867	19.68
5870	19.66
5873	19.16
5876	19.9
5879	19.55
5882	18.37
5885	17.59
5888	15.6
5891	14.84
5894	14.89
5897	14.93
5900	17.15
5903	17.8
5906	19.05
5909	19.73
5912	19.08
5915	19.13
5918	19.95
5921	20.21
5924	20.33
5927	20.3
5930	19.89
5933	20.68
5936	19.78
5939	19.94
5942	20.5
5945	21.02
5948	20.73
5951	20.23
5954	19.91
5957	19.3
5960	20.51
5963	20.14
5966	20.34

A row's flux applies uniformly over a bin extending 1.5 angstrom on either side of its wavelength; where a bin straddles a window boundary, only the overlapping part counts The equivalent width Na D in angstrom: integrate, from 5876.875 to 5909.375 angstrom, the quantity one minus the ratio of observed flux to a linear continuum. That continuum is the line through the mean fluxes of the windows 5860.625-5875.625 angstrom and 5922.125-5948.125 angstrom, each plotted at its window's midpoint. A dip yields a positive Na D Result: 4.3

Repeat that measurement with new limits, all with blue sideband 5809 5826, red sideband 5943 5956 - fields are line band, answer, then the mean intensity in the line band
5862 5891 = 2.8 angstrom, 18.6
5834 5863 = 0.5 angstrom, 20.3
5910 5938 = 0.8 angstrom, 19.9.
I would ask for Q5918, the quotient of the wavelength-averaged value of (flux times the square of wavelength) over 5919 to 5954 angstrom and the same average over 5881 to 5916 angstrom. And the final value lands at 1.19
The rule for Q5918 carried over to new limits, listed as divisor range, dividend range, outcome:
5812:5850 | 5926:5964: 1.02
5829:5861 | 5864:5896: 0.89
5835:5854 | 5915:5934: 1.01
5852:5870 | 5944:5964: 1.06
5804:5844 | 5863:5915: 0.89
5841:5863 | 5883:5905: 0.82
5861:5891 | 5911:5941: 1.09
